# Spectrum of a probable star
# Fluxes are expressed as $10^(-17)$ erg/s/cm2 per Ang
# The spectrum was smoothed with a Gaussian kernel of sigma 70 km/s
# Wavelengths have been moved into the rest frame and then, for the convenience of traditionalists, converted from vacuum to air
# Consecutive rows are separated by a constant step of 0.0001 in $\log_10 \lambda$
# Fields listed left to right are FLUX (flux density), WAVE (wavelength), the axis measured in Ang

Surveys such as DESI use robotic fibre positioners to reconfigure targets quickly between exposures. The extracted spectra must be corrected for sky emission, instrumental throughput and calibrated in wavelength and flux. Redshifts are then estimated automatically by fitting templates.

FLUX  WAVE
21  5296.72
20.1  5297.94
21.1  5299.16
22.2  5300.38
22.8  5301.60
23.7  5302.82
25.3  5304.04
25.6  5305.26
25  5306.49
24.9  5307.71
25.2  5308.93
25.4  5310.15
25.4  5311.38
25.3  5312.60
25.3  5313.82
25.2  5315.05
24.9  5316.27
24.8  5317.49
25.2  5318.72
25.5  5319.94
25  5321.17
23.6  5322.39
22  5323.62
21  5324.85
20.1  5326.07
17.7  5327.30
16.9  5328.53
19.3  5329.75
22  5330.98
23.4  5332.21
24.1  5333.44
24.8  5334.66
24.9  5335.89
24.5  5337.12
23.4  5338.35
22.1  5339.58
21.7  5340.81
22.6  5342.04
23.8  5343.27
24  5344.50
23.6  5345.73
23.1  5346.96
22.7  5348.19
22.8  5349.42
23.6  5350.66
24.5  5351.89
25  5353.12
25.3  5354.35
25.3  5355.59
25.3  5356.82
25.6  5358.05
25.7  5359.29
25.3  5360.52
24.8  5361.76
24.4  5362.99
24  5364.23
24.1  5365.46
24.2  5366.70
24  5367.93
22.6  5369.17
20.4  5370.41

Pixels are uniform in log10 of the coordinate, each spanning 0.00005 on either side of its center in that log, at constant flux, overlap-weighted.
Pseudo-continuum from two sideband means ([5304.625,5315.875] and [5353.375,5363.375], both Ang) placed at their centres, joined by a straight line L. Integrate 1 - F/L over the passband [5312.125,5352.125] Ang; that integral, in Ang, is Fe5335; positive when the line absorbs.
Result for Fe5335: 3.4 Ang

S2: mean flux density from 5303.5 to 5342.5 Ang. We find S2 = 23.5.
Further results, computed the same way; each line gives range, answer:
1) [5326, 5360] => 23.2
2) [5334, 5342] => 23.5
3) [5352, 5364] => 25.1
